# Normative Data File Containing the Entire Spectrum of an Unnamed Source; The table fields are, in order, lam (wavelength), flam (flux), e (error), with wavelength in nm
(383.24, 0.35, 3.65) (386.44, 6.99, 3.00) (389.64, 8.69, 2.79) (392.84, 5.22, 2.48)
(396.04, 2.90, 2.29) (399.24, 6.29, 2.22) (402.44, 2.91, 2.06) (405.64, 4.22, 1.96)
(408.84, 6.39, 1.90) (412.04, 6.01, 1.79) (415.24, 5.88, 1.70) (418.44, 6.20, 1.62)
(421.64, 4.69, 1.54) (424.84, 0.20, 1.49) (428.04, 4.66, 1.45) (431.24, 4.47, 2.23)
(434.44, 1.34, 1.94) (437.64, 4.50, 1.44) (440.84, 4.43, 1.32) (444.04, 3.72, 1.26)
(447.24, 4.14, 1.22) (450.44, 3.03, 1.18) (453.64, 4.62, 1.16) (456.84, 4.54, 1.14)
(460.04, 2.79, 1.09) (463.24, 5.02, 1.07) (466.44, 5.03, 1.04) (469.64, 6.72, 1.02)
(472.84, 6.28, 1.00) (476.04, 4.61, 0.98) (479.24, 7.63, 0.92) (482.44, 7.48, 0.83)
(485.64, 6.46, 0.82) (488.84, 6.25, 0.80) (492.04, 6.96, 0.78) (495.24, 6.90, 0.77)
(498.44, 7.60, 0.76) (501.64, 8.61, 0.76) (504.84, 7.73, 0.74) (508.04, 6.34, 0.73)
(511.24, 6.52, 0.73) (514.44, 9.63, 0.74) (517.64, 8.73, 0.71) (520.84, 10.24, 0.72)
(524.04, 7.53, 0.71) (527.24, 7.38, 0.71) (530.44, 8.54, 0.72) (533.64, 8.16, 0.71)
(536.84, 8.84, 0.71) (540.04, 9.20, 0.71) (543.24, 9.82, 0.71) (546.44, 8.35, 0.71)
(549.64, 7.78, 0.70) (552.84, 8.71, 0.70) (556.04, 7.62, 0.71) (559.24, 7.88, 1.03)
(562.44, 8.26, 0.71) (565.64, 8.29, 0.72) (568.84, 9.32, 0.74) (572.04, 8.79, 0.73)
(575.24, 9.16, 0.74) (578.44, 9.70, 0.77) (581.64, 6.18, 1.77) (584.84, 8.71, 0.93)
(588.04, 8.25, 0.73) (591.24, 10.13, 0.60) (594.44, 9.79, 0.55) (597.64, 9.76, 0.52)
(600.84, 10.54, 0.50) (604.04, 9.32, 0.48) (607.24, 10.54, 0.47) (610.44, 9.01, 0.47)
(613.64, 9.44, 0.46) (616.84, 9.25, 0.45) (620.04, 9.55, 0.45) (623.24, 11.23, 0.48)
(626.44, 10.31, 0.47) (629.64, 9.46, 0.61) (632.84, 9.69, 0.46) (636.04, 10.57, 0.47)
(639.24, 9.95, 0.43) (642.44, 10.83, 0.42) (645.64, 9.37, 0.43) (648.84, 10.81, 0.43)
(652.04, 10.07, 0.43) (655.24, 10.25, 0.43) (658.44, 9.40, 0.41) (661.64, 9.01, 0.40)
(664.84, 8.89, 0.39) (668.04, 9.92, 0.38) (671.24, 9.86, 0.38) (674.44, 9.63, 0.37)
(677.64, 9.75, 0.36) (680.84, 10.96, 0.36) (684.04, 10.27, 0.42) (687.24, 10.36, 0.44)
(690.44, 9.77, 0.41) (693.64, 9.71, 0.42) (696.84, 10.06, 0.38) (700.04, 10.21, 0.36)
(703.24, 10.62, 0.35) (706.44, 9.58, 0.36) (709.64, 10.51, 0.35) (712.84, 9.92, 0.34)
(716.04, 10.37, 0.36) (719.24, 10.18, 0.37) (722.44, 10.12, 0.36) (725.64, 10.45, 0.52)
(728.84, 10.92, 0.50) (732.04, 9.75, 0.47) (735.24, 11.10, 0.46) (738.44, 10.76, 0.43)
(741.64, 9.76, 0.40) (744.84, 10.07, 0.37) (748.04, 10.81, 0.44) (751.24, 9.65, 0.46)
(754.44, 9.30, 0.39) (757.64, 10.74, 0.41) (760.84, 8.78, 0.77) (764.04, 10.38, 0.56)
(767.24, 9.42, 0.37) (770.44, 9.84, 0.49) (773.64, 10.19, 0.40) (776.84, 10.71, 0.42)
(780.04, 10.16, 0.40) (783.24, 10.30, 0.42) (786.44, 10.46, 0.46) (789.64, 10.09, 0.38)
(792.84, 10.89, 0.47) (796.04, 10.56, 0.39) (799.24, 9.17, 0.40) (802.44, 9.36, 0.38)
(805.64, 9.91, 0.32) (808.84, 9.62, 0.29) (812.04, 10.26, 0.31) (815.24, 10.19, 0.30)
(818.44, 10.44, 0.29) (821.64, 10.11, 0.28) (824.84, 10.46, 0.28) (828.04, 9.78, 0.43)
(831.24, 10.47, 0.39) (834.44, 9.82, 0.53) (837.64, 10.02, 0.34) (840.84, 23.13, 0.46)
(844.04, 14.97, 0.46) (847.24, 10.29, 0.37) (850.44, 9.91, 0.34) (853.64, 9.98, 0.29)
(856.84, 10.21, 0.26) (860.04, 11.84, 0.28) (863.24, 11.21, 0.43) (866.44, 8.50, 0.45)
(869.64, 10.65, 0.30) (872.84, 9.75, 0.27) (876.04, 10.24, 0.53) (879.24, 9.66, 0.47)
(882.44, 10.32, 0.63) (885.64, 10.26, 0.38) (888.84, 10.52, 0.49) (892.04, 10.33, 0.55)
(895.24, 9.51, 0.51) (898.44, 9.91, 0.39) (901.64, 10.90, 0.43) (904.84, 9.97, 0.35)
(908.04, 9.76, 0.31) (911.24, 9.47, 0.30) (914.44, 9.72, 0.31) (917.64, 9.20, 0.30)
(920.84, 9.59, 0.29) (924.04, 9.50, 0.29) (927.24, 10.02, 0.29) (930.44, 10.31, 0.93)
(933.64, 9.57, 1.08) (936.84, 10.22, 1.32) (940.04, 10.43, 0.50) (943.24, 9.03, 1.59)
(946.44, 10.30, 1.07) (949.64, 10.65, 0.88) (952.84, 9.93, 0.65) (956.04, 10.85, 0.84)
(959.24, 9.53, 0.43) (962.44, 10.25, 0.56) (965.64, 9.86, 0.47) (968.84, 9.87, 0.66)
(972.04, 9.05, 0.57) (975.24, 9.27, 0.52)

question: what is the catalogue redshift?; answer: 0.28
